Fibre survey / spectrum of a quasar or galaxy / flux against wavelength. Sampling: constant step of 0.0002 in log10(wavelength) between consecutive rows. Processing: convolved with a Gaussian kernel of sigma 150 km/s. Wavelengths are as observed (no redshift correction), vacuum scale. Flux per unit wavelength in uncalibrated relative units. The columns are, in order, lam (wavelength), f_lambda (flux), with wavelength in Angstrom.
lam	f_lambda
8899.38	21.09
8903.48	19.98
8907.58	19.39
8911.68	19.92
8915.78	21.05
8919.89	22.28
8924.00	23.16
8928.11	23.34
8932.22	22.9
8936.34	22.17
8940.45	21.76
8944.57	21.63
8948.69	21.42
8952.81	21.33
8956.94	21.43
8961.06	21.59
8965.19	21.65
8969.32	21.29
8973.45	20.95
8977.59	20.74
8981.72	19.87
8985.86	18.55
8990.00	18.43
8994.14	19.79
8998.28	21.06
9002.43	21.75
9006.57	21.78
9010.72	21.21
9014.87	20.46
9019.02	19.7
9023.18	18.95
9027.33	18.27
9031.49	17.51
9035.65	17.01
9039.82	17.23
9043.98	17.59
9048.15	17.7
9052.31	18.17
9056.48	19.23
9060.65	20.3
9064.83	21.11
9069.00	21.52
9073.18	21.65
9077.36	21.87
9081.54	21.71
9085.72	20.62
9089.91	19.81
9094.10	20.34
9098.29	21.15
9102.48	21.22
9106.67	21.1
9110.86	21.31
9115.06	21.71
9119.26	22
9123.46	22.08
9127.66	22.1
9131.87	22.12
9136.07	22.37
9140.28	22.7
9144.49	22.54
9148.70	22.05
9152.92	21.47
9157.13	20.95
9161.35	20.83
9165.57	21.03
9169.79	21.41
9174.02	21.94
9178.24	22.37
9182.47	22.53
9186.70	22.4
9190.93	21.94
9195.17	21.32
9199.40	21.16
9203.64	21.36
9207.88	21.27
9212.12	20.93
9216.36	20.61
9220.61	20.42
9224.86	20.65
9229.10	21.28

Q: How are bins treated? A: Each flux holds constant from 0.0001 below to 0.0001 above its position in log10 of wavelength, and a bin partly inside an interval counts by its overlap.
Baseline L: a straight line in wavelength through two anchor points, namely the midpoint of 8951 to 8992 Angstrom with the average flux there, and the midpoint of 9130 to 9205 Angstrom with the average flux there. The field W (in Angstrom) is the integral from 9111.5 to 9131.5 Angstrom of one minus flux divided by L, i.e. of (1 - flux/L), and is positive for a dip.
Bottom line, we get -0.4 Angstrom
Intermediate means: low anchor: 20.6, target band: 21.9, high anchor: 21.8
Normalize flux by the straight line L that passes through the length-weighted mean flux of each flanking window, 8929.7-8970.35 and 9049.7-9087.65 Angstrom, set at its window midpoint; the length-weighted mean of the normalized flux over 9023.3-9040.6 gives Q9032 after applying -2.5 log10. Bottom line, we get 0.19 mag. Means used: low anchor 21.7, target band 17.7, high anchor 20.7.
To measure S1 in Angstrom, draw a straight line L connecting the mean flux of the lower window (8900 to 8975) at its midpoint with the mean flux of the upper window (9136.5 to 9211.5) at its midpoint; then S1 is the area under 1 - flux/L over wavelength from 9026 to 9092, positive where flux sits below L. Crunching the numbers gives 6.6 Angstrom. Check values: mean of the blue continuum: 21.5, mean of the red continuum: 21.7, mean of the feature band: 19.5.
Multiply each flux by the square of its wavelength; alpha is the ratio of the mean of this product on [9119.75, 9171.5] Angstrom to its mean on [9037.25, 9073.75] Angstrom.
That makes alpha 1.15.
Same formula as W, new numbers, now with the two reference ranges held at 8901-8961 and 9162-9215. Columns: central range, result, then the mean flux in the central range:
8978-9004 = 2.0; 19.9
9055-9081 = 0.7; 21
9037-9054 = 3.1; 17.6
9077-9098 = 0.8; 20.8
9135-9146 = -0.5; 22.5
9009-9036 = 3.1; 19.1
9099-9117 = 0.2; 21.3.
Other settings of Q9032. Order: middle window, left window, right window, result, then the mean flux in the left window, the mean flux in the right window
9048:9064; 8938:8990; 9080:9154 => 0.12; 20.9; 21.6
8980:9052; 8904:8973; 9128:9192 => 0.13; 21.6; 21.9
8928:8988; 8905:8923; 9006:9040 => -0.06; 20.8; 19.1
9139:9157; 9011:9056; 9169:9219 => -0.07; 18.4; 21.6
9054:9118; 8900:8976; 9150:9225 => 0.02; 21.5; 21.4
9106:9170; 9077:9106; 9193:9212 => -0.04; 20.9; 21.2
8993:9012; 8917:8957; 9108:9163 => 0.04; 22.2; 21.9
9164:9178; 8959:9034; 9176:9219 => -0.01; 20.2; 21.6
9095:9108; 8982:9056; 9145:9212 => -0.04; 19.1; 21.6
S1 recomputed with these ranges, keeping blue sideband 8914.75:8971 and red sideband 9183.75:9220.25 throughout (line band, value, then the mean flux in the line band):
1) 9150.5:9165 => 0.2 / 21.1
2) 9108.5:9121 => -0.1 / 21.7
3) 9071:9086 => 0.0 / 21.6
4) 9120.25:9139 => -0.6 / 22.2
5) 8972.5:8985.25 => 0.9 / 20.3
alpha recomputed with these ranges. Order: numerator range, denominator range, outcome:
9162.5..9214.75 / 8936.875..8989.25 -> 1.08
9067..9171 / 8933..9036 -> 1.08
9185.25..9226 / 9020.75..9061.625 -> 1.21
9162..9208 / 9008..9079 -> 1.15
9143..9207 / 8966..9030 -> 1.12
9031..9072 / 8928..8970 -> 0.88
